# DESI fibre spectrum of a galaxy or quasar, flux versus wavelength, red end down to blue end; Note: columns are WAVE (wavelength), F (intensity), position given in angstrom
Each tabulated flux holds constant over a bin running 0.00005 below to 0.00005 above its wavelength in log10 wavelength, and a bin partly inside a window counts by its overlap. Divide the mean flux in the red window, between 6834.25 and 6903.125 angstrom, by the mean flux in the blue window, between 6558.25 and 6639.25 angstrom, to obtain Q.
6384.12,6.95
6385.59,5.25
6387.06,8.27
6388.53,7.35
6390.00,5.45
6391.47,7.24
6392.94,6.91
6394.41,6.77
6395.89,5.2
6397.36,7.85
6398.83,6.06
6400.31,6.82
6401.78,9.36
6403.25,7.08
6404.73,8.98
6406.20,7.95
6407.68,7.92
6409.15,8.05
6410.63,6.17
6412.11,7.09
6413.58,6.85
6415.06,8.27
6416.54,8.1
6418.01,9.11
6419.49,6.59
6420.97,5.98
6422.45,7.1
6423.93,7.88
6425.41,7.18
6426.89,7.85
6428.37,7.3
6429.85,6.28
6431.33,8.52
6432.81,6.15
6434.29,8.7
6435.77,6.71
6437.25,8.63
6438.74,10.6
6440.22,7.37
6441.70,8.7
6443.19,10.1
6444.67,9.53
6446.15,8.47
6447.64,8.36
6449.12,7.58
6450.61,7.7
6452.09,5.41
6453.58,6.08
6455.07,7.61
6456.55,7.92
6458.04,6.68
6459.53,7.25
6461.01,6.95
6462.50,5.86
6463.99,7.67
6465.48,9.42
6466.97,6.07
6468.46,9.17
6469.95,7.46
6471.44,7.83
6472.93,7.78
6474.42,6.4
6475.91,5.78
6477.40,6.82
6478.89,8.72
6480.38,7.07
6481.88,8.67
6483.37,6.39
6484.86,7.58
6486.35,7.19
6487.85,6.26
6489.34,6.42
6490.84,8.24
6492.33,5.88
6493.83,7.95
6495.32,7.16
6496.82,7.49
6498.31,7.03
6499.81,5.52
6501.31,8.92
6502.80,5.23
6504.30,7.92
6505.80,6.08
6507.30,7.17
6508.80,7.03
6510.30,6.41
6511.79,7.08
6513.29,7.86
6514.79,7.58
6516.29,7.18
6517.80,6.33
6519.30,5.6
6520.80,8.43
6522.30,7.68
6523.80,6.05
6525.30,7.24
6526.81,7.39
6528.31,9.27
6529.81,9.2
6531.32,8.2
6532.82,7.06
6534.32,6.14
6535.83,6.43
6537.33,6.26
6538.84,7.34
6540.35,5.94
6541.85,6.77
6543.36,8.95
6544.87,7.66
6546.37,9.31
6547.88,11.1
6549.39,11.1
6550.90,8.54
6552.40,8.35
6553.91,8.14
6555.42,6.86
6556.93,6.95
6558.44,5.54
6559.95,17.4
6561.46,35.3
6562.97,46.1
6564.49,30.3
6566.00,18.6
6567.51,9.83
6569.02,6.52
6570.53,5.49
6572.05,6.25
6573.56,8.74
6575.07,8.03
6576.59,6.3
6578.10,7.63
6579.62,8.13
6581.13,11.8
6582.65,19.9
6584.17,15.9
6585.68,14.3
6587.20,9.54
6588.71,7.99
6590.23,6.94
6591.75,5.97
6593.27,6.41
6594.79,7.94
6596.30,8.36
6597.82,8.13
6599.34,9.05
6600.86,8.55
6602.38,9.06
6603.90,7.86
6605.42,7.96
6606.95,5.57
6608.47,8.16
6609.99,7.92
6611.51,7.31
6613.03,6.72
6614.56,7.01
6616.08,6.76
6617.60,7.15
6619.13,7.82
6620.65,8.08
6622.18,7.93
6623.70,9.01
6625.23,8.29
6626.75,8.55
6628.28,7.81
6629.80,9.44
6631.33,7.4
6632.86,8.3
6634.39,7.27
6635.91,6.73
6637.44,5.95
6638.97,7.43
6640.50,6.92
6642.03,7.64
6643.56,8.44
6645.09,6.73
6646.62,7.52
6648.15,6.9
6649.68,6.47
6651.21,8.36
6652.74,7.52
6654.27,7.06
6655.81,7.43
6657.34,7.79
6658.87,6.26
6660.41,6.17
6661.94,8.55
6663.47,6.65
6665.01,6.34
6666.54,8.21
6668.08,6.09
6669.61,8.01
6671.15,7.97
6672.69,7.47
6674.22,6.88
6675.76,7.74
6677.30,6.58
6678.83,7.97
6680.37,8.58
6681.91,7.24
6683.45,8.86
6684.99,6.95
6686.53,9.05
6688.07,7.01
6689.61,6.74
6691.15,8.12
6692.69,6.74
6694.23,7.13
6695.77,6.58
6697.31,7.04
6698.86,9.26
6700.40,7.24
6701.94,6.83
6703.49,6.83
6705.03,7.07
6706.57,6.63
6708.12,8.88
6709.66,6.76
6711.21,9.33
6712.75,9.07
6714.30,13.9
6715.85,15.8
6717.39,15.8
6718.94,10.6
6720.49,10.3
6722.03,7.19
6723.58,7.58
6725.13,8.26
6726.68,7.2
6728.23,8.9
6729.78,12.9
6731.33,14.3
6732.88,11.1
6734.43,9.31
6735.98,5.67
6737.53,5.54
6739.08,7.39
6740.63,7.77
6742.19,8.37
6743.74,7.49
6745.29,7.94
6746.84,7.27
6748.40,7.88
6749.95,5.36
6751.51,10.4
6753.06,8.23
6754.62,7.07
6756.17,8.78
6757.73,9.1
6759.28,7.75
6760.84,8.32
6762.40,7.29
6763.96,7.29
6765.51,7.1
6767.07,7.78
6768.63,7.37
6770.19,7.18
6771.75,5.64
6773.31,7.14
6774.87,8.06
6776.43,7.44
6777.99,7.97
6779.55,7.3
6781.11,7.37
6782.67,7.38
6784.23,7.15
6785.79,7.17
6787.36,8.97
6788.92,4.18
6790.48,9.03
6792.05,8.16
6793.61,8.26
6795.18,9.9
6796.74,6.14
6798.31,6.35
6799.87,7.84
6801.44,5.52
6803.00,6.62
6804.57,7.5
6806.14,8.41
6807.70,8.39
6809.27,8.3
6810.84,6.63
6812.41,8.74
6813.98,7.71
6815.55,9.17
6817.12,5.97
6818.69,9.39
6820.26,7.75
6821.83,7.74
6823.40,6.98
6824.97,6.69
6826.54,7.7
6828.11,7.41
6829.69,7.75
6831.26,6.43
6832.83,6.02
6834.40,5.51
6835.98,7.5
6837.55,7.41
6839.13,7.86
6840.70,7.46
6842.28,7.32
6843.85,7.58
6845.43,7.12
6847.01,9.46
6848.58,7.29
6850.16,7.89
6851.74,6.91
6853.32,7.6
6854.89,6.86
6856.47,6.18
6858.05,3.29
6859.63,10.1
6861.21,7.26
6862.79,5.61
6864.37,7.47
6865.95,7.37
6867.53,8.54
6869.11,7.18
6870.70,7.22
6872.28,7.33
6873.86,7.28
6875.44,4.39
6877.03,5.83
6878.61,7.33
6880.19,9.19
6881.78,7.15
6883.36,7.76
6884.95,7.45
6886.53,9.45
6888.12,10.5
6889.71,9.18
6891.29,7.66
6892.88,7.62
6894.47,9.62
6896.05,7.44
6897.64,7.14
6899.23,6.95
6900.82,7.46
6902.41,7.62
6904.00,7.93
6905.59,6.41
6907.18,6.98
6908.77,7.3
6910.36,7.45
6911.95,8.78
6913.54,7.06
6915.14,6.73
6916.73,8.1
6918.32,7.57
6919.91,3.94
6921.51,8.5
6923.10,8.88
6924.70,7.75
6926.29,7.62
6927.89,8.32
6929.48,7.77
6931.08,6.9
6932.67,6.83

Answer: 0.73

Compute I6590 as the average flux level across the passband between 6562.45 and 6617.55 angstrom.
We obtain 10.3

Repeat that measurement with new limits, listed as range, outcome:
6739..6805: 7.54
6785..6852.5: 7.49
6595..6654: 7.68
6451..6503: 7.16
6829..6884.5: 7.16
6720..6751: 8.38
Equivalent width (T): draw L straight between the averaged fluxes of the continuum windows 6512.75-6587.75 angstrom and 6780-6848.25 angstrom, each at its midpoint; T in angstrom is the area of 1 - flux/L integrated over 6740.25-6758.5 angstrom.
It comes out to 0.5 angstrom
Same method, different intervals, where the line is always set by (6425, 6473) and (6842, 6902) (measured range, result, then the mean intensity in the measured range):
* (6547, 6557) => -1.5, 8.85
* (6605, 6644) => 0.2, 7.59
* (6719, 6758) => -4.7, 8.48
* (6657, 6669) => 1.0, 7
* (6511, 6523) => 0.7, 7.21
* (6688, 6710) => 0.9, 7.28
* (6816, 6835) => 0.9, 7.17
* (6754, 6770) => -0.4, 7.77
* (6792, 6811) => 0.0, 7.55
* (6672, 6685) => 0.0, 7.63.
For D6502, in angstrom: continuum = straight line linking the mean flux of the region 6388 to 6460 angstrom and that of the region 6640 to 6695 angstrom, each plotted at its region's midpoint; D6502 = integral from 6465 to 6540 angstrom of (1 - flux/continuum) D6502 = 2.74 angstrom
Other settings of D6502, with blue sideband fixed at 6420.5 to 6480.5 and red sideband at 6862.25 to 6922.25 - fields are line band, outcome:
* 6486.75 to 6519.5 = 2.71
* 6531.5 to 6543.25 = 1.24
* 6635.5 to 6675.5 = 1.71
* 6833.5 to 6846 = 0.49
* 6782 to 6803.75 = 0.52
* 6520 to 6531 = -0.47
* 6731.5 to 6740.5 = -0.85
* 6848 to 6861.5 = 0.85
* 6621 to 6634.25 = -1.28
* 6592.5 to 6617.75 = -0.33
